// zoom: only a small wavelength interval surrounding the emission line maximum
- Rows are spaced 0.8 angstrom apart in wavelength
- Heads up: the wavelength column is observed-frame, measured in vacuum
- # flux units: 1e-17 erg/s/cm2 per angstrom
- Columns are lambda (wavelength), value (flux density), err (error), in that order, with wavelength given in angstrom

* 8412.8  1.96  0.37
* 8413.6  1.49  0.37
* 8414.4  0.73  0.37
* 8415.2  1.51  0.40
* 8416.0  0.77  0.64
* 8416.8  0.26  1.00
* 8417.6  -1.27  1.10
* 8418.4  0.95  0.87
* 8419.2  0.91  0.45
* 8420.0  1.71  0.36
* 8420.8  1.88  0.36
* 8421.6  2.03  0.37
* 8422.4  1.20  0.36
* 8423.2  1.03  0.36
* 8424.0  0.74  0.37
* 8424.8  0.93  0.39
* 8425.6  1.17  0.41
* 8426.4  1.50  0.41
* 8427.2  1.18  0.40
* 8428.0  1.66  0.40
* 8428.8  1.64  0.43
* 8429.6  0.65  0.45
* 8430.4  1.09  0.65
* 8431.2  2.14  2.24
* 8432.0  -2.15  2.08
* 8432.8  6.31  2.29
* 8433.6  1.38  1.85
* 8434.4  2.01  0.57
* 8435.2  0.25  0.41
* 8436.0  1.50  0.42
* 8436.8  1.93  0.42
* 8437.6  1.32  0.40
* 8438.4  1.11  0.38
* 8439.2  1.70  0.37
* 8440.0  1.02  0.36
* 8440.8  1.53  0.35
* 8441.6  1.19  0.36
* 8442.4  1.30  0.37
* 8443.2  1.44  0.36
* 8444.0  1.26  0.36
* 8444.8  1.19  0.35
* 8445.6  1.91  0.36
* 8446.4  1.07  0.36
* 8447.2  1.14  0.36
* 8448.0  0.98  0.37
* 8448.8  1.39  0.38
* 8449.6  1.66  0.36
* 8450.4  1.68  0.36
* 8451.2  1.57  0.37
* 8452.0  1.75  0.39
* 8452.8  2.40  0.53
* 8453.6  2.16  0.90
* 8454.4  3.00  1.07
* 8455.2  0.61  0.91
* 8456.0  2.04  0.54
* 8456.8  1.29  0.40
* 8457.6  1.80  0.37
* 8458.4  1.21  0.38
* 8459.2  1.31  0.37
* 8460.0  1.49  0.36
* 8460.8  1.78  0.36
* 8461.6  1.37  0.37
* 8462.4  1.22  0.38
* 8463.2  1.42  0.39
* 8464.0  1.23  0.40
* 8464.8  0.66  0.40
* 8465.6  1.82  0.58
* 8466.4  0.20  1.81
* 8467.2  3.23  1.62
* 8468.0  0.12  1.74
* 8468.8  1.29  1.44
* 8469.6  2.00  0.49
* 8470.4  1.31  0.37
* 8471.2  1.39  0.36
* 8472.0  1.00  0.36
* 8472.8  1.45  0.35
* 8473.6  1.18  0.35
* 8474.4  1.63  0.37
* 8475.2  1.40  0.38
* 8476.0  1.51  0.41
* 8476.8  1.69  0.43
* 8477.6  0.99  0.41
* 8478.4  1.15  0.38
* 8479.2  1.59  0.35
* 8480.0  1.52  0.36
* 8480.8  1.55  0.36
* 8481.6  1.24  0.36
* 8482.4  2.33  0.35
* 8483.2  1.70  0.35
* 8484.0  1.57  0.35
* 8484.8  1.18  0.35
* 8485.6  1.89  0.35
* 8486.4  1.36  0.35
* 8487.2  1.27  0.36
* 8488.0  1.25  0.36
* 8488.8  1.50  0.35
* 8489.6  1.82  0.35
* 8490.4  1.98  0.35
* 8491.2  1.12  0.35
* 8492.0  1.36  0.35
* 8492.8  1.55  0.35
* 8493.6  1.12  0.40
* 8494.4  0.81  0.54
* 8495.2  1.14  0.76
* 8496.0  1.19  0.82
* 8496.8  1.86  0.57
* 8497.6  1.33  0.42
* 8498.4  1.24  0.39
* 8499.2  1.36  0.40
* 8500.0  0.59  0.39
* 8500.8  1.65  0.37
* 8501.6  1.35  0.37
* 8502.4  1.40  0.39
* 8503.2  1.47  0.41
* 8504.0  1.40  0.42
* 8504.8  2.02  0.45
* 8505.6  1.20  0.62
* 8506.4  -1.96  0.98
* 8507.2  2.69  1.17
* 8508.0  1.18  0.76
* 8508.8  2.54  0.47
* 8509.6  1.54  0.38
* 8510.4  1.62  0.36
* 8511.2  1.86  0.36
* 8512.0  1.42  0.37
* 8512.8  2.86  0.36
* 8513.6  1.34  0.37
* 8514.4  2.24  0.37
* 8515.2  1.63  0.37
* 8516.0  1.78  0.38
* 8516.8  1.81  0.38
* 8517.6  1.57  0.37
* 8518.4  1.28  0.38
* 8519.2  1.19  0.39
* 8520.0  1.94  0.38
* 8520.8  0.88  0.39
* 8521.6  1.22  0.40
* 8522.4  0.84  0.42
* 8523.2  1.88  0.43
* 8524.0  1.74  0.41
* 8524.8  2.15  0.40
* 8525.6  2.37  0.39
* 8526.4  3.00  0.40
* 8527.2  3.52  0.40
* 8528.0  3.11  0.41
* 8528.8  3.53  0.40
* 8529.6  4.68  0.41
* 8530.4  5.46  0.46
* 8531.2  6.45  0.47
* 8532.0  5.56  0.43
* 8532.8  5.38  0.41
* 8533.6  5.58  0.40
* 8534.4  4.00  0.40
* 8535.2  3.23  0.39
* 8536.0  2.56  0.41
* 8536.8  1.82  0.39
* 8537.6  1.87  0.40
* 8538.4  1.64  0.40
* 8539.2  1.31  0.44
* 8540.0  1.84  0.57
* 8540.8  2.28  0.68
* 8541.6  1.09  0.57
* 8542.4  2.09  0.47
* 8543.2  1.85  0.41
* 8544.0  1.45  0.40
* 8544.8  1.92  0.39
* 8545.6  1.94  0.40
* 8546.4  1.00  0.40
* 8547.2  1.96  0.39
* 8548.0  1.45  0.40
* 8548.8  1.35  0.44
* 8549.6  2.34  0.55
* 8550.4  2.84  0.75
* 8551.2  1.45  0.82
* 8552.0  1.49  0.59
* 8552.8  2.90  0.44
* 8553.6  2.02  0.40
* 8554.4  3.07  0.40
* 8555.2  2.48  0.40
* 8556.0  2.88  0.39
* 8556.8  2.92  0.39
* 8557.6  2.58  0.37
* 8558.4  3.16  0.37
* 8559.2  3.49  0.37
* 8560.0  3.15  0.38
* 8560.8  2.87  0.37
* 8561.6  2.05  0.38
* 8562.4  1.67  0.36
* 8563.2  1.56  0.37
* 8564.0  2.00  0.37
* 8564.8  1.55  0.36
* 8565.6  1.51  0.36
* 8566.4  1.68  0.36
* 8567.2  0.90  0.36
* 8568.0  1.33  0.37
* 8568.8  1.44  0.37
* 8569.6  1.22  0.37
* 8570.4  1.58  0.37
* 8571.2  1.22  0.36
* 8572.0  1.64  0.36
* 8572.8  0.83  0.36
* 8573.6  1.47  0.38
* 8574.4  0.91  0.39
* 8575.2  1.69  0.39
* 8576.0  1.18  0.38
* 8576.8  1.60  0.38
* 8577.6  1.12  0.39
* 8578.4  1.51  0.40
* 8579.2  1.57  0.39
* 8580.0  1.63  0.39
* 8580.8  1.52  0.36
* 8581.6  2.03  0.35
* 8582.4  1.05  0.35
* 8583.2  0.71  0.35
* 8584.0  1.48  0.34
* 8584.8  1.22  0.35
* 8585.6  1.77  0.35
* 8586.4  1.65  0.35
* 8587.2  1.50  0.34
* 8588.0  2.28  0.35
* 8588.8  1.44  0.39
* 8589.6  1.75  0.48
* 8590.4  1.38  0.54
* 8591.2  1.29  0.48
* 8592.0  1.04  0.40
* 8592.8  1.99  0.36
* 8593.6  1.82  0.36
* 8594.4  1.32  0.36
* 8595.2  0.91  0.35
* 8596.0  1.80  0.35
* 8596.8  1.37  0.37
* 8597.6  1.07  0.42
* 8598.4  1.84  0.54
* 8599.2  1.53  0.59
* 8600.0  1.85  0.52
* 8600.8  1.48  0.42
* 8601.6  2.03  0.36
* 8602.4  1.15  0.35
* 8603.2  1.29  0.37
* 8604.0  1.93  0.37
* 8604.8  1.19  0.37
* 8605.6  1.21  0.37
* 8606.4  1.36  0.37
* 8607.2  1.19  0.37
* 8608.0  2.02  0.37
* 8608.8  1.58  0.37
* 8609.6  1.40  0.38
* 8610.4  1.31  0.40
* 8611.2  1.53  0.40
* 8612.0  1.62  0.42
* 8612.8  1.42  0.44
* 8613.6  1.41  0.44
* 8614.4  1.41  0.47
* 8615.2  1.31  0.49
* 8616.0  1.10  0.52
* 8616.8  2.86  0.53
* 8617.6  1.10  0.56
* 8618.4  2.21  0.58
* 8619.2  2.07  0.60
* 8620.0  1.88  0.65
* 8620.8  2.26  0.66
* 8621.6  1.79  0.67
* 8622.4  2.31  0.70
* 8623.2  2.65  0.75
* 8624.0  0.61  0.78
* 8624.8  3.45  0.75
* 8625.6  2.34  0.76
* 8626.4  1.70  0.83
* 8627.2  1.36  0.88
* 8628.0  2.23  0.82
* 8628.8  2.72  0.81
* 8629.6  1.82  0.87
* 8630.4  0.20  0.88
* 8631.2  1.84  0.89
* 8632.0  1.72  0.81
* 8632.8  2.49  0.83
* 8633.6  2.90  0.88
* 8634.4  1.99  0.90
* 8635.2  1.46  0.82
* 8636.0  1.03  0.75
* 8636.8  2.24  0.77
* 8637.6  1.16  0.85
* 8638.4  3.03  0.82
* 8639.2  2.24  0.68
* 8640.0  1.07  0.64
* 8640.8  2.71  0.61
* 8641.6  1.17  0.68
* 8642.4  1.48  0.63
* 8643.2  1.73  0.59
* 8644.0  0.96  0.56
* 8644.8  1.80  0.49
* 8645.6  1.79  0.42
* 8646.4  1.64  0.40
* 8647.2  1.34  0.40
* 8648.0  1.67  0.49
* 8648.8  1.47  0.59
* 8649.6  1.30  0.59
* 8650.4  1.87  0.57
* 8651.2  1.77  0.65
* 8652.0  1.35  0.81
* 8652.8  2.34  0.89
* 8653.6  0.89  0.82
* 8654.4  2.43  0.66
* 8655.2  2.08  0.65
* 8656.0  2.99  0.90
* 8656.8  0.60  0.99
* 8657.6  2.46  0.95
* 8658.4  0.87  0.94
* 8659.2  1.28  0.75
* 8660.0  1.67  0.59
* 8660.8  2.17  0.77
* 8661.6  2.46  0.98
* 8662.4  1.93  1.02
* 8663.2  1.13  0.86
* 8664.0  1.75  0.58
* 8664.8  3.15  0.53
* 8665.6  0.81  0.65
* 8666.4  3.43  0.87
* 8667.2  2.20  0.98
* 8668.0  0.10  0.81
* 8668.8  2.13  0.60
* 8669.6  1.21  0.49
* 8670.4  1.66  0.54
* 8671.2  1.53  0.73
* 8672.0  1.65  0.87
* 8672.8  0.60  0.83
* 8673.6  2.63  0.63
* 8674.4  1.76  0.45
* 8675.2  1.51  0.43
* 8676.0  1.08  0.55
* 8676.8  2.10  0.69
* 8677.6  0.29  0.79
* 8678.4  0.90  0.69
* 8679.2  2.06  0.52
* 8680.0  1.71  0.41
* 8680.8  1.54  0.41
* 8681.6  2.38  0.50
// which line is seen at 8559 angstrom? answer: [N II]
